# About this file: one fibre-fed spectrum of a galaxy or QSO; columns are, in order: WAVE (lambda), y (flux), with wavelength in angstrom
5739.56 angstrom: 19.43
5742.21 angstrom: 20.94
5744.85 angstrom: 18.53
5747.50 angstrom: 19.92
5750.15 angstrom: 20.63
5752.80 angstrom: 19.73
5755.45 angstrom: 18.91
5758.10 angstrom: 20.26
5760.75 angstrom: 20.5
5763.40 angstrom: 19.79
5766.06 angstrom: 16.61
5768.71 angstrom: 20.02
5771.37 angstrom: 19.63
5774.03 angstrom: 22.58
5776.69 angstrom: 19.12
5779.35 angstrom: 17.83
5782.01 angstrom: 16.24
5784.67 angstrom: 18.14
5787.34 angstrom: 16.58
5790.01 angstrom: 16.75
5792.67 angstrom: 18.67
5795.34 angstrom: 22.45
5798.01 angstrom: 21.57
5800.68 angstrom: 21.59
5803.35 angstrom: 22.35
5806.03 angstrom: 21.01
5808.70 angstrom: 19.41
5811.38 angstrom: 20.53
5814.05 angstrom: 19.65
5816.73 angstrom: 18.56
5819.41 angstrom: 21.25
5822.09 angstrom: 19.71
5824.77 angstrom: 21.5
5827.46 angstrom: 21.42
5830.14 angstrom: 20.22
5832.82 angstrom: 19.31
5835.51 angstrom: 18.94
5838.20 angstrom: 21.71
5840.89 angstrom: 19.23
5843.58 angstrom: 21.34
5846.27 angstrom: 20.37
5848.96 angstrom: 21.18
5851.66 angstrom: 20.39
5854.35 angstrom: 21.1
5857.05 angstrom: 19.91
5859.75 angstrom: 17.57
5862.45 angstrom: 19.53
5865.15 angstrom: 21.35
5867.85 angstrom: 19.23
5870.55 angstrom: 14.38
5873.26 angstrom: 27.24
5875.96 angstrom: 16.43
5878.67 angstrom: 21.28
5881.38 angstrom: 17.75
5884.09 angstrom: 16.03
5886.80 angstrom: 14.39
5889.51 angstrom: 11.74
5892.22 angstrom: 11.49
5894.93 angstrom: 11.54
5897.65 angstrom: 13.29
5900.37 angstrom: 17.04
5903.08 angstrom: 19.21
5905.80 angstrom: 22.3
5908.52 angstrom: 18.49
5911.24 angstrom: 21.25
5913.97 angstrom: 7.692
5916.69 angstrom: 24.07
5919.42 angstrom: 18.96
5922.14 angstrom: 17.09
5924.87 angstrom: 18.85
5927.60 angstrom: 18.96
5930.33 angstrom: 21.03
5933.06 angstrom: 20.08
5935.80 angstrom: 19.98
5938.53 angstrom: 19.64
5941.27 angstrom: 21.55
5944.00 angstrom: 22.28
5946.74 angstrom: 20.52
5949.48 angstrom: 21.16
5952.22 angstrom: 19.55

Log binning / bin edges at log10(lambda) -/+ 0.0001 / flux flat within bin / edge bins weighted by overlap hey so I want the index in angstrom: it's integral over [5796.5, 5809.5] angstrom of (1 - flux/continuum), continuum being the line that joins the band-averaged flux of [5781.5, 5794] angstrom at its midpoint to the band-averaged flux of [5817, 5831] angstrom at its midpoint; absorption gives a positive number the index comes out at -1.8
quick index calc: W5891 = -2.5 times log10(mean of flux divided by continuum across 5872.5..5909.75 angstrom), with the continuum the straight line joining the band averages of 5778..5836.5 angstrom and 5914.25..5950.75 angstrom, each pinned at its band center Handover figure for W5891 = 0.18 mag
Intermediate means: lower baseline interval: 19.7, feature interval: 16.8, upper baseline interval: 19.9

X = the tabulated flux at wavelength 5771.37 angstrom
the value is 19.63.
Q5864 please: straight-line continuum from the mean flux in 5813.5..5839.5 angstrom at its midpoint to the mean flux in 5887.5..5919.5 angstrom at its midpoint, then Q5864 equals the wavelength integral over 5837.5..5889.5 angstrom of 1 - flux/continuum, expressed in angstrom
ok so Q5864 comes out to -2.54 angstrom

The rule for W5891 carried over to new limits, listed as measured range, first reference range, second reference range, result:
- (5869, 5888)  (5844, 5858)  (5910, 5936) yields 0.10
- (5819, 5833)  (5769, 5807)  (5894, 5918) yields -0.10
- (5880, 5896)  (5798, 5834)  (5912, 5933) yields 0.34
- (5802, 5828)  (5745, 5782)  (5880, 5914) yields -0.14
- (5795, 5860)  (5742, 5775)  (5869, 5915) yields -0.13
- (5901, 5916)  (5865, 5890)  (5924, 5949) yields 0.07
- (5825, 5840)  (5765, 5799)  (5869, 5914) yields -0.14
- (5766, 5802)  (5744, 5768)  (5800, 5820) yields 0.04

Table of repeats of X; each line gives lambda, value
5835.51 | 18.94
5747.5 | 19.92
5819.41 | 21.25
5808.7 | 19.41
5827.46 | 21.42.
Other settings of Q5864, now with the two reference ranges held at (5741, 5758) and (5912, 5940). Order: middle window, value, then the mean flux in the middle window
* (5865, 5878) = -0.42 angstrom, 19.7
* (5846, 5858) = -0.92 angstrom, 20.6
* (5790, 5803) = -0.81 angstrom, 20.7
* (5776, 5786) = 0.95 angstrom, 17.8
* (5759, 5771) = 0.25 angstrom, 19.3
